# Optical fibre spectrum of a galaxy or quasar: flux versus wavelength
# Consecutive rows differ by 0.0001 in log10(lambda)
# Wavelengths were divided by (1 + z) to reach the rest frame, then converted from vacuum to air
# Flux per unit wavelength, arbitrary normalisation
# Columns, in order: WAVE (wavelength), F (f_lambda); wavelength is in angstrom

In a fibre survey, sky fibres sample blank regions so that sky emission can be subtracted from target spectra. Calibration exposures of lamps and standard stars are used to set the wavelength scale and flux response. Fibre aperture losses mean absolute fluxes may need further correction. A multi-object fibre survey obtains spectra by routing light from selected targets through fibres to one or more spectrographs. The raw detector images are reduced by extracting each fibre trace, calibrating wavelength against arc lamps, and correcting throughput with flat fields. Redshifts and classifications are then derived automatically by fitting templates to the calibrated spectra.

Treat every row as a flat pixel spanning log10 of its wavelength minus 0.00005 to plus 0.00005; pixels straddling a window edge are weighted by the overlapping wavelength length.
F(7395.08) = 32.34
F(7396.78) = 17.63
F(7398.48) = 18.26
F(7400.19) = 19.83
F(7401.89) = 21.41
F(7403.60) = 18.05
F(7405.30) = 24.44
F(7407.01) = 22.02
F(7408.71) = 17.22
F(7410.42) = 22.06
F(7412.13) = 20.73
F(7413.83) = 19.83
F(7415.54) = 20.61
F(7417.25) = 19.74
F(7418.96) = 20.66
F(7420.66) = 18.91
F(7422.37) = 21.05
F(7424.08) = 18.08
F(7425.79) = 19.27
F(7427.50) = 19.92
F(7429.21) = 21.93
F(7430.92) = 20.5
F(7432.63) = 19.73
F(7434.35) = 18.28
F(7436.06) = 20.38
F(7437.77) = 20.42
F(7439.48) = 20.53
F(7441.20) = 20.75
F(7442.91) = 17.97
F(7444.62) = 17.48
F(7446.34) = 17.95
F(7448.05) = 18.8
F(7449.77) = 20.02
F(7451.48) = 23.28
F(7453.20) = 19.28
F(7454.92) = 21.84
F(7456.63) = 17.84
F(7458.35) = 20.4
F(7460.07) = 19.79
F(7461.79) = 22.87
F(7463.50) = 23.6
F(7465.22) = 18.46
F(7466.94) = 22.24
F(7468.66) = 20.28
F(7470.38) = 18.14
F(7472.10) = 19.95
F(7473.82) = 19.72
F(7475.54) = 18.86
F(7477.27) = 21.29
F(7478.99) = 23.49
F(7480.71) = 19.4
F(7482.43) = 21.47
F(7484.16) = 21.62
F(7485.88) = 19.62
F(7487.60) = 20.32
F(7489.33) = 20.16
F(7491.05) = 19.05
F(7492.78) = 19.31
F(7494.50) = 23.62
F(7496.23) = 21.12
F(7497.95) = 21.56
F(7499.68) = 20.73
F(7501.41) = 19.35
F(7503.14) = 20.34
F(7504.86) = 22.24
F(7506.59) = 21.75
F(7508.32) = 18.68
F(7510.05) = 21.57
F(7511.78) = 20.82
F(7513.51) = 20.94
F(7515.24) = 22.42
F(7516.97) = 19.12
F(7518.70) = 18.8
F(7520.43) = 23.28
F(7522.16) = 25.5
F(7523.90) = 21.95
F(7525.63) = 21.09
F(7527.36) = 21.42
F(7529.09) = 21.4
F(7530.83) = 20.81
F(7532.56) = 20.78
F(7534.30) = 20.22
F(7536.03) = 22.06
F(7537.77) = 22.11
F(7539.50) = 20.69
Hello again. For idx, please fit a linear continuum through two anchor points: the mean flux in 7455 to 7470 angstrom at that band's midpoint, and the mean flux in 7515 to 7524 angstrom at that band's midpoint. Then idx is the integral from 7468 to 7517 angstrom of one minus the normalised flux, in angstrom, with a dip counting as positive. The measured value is 1.5 angstrom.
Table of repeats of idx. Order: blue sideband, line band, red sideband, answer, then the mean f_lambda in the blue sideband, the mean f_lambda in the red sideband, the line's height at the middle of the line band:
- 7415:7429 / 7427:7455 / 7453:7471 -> 0.4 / 19.9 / 20.5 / 20.2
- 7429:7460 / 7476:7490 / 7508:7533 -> -0.2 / 19.8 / 21.3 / 20.6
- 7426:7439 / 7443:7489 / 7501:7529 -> 0.7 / 20.1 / 21.2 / 20.6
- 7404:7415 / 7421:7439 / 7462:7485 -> 0.8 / 20.9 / 20.7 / 20.9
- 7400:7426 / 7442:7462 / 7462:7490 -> 0.8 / 20.3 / 20.6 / 20.5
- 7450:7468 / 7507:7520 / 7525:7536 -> 0.3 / 20.9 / 21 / 21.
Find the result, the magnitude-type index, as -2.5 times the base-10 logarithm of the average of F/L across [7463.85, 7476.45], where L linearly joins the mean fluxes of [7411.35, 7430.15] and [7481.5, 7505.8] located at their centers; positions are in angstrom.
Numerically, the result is 0.04 mag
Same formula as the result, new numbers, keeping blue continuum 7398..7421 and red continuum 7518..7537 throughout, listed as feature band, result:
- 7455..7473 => 0.03 mag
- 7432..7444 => 0.05 mag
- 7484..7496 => 0.04 mag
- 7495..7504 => 0.03 mag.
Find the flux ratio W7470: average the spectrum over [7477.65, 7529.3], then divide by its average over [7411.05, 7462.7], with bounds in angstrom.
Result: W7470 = 1.1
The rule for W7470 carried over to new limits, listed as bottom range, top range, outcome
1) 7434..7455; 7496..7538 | 1.07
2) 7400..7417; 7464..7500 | 1.00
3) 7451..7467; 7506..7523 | 1.02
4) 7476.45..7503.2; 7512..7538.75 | 1.03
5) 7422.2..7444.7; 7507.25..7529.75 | 1.08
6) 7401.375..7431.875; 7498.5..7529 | 1.04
